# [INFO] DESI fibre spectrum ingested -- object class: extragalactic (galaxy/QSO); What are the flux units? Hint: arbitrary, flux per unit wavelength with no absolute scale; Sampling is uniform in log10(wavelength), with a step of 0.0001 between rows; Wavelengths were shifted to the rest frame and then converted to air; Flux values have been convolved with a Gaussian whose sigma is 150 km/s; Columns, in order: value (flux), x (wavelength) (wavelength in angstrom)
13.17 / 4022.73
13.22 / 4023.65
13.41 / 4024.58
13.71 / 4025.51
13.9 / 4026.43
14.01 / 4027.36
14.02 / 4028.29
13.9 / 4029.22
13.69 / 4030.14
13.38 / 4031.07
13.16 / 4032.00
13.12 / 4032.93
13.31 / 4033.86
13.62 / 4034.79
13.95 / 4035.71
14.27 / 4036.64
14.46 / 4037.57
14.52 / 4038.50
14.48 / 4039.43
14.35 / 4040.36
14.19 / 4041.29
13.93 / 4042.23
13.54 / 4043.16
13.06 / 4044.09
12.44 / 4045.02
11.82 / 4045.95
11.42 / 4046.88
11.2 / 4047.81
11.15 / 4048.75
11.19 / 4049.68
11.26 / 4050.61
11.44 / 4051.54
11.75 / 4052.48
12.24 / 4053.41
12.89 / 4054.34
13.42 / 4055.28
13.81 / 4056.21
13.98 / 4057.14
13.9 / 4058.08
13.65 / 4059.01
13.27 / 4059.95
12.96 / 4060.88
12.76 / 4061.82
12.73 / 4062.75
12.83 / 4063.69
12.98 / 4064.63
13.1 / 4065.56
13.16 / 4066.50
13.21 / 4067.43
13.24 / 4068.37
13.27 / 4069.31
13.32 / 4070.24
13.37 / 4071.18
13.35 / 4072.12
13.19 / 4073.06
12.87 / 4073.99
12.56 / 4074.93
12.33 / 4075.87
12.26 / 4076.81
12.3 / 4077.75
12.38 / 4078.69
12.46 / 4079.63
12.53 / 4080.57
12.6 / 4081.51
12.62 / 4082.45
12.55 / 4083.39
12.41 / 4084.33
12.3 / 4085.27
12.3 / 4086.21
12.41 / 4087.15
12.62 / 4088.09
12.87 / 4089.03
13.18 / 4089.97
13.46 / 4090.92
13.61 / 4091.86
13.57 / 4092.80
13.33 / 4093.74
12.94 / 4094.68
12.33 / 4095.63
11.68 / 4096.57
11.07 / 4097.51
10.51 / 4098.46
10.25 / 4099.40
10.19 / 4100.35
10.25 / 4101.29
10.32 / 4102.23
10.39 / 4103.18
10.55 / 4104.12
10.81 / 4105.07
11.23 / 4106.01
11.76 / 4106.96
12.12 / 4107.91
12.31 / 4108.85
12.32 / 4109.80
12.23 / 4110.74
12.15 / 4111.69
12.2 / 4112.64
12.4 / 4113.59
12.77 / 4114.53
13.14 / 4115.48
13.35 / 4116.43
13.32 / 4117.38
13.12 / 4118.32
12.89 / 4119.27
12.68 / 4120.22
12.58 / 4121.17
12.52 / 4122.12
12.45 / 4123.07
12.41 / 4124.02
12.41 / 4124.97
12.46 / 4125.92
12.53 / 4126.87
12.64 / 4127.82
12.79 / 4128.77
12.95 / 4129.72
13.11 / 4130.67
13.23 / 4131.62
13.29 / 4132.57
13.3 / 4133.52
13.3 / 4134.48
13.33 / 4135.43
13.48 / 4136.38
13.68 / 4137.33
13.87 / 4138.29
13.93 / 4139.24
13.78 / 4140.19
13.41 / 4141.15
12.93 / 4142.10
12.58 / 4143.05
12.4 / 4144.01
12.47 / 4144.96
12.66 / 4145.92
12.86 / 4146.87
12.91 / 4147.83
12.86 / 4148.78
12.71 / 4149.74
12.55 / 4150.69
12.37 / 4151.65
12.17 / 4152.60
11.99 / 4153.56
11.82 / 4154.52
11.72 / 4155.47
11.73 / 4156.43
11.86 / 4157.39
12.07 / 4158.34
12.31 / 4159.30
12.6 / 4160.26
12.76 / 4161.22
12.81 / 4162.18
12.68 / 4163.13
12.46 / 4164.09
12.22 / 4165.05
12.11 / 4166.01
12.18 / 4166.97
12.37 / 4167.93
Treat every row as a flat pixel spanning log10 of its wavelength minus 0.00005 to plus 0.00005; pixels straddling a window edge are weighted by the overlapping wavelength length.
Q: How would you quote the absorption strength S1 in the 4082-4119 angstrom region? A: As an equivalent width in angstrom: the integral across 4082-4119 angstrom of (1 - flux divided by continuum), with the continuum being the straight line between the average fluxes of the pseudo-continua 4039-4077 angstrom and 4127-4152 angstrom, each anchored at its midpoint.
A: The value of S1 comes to 2.4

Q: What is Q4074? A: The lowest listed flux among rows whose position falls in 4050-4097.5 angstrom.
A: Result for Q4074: 11.26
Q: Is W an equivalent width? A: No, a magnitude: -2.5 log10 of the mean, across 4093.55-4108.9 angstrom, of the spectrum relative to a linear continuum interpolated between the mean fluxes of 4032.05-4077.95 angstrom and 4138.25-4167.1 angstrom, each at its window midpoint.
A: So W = 0.14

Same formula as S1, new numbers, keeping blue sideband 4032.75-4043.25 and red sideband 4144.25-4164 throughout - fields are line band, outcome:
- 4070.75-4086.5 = 1.0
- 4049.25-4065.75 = 1.1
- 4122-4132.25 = 0.1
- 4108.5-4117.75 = 0.3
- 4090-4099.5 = 0.6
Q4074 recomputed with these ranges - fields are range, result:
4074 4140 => 10.19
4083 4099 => 10.51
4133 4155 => 11.82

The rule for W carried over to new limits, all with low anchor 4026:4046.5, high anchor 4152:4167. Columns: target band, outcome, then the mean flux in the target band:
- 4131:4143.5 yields -0.08 mag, 13.4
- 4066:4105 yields 0.07 mag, 12.3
